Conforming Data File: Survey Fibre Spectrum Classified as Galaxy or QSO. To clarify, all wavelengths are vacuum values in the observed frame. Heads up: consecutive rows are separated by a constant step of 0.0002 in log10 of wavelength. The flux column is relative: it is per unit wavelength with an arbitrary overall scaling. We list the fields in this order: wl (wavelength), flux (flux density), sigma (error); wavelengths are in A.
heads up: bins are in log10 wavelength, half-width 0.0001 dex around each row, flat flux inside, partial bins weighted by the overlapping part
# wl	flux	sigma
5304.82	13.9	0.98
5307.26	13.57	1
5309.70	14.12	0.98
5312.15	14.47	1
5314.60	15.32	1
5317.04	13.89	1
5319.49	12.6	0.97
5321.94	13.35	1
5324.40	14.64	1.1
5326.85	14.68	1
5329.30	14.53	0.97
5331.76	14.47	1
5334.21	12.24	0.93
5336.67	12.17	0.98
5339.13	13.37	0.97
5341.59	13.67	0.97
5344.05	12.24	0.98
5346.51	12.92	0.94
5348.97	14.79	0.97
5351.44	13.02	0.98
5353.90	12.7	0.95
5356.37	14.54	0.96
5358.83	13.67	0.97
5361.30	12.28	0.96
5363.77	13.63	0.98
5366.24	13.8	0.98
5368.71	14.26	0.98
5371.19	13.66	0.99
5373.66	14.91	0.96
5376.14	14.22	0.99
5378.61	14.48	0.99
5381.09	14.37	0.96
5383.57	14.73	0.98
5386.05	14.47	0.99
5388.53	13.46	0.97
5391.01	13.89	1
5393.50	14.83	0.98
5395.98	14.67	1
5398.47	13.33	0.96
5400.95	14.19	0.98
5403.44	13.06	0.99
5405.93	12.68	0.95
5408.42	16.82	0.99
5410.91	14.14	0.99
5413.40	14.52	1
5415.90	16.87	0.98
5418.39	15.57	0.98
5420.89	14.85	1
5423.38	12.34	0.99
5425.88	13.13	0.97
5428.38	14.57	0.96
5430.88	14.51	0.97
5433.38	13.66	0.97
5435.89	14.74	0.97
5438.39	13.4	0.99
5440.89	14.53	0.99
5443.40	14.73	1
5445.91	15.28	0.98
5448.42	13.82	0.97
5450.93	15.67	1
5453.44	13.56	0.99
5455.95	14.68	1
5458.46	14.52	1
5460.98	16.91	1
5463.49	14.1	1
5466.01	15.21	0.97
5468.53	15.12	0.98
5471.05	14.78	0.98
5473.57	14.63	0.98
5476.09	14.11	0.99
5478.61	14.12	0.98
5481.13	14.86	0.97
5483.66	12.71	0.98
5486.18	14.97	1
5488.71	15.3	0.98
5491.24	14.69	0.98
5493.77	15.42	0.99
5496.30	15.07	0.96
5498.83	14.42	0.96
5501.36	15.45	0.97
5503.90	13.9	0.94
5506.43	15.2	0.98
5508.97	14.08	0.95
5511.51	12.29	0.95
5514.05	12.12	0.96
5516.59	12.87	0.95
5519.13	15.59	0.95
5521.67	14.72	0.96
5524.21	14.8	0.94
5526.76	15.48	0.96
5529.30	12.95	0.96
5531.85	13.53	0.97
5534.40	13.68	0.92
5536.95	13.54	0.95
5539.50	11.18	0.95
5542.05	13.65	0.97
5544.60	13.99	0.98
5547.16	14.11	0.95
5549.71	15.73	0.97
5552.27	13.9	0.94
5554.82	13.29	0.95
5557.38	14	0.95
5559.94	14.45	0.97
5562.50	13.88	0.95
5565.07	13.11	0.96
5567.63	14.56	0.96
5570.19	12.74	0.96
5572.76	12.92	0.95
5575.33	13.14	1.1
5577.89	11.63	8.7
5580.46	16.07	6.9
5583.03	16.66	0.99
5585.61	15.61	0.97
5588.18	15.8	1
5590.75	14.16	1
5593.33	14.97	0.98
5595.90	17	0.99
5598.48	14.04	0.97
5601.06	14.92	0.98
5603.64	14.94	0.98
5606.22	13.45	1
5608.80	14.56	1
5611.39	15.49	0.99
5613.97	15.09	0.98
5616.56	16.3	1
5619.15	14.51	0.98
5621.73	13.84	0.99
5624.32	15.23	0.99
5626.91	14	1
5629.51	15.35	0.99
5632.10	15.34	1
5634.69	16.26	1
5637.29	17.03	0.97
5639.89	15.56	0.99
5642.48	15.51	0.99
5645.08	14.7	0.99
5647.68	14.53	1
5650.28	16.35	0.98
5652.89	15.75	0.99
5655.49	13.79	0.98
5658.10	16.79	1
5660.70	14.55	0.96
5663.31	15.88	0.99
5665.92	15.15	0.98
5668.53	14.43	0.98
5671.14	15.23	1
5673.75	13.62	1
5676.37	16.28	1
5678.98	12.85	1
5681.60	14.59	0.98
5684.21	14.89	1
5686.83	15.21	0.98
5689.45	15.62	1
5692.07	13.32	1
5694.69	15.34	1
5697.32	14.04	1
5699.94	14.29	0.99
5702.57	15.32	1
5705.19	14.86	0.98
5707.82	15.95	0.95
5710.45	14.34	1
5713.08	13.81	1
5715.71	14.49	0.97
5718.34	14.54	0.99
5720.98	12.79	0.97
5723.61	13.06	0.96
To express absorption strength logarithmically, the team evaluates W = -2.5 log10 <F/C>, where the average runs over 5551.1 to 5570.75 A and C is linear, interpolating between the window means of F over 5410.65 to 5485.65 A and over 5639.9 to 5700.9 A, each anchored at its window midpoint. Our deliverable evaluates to 0.07 mag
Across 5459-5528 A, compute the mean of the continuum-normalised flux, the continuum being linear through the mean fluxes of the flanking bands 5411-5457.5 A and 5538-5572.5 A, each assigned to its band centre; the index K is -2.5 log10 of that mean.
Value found -0.034 mag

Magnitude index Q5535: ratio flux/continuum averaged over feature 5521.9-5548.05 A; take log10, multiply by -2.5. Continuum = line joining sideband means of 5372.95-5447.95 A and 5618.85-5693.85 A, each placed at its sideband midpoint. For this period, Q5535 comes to 0.08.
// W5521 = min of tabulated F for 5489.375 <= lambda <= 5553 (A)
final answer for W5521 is 11.18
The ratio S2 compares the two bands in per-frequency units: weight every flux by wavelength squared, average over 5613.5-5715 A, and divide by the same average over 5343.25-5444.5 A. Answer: 1.2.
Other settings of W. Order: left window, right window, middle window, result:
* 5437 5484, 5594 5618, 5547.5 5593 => 0.05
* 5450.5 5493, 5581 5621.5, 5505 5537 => 0.07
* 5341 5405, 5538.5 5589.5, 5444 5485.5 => -0.05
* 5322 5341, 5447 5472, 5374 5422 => -0.01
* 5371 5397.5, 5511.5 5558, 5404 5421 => -0.06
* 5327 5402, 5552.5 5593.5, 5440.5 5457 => -0.05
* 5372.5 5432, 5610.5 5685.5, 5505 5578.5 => 0.08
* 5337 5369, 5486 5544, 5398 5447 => -0.05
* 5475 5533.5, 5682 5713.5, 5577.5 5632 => -0.03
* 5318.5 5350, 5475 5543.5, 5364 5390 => -0.04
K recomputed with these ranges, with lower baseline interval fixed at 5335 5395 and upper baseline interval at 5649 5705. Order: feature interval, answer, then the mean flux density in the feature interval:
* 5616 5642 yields -0.04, 15.3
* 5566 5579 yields 0.12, 13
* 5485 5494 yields -0.06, 15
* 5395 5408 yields 0.01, 13.8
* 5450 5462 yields -0.07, 15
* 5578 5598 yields -0.06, 15.4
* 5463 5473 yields -0.05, 14.8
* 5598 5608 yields 0.02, 14.4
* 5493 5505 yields -0.04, 14.8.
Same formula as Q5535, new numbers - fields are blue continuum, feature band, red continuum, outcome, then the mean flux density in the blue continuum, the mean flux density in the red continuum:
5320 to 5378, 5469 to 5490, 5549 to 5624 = -0.026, 13.6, 14.5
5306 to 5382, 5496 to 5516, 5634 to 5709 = 0.033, 13.8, 15.1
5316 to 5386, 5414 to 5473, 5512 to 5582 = -0.068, 13.7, 13.8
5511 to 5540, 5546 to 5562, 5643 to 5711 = -0.026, 13.7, 14.9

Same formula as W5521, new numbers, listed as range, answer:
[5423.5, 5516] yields 12.12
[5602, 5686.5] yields 12.85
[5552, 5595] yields 11.63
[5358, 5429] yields 12.28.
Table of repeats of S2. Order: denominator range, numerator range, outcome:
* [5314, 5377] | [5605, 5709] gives 1.23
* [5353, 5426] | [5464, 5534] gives 1.06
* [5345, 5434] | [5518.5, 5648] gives 1.11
